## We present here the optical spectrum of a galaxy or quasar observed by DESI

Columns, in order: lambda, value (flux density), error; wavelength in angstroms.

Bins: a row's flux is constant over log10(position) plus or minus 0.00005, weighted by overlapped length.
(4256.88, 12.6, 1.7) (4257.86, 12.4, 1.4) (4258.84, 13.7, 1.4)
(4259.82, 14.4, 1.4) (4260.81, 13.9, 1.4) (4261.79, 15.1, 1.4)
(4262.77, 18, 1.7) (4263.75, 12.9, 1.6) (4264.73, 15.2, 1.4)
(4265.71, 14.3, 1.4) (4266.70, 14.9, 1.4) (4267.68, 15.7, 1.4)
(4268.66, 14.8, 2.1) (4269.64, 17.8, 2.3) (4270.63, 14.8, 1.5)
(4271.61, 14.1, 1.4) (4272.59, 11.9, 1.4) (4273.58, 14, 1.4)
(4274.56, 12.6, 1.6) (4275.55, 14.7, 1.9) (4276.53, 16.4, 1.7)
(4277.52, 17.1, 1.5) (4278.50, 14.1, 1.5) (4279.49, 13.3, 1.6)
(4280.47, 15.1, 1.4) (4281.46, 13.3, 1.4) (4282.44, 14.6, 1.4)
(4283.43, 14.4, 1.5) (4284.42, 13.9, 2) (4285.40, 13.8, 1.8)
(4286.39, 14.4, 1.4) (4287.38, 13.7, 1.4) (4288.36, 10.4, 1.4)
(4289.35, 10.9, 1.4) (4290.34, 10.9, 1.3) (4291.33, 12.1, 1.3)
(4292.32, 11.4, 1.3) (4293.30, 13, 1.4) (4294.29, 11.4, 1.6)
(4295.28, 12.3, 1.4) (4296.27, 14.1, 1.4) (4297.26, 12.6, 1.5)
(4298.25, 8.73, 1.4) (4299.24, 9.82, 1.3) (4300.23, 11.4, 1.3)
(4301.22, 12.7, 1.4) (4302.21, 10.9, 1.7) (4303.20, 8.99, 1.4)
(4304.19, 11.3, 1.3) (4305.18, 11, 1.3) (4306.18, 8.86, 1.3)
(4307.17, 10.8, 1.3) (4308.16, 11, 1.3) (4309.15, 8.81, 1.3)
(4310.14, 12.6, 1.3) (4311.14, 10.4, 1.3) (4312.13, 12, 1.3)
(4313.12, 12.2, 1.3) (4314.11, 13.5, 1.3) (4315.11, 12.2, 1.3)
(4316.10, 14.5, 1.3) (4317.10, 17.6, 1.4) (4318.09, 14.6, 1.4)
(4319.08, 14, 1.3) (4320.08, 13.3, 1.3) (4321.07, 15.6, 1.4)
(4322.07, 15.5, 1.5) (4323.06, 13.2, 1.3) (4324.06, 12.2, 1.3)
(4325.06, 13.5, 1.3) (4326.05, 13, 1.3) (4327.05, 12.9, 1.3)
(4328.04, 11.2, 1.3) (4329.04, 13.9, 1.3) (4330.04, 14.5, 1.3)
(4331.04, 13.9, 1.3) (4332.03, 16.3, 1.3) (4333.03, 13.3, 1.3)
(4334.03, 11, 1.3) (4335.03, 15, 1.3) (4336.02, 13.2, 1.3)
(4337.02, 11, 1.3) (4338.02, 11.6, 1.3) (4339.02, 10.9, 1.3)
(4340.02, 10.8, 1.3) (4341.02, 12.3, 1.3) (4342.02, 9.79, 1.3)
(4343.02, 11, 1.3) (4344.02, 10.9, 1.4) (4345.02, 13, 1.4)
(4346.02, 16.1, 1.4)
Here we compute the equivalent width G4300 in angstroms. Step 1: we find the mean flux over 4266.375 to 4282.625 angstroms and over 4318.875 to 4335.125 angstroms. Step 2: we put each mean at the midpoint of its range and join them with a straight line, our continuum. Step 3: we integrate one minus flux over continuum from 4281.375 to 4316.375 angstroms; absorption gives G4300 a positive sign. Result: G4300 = 5.7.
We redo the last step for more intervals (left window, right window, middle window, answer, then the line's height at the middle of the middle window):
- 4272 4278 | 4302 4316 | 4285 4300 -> 0.9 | 12.7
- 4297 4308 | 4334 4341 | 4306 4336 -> -4.6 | 11.4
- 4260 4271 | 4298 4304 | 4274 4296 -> -1.2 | 12.6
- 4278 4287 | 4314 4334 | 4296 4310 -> 3.2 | 14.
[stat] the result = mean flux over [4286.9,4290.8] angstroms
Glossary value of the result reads 11.5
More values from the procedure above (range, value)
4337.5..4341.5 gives 11.4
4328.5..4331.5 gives 14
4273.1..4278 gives 15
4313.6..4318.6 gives 14.5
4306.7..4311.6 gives 10.7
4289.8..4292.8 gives 11.4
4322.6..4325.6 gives 13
